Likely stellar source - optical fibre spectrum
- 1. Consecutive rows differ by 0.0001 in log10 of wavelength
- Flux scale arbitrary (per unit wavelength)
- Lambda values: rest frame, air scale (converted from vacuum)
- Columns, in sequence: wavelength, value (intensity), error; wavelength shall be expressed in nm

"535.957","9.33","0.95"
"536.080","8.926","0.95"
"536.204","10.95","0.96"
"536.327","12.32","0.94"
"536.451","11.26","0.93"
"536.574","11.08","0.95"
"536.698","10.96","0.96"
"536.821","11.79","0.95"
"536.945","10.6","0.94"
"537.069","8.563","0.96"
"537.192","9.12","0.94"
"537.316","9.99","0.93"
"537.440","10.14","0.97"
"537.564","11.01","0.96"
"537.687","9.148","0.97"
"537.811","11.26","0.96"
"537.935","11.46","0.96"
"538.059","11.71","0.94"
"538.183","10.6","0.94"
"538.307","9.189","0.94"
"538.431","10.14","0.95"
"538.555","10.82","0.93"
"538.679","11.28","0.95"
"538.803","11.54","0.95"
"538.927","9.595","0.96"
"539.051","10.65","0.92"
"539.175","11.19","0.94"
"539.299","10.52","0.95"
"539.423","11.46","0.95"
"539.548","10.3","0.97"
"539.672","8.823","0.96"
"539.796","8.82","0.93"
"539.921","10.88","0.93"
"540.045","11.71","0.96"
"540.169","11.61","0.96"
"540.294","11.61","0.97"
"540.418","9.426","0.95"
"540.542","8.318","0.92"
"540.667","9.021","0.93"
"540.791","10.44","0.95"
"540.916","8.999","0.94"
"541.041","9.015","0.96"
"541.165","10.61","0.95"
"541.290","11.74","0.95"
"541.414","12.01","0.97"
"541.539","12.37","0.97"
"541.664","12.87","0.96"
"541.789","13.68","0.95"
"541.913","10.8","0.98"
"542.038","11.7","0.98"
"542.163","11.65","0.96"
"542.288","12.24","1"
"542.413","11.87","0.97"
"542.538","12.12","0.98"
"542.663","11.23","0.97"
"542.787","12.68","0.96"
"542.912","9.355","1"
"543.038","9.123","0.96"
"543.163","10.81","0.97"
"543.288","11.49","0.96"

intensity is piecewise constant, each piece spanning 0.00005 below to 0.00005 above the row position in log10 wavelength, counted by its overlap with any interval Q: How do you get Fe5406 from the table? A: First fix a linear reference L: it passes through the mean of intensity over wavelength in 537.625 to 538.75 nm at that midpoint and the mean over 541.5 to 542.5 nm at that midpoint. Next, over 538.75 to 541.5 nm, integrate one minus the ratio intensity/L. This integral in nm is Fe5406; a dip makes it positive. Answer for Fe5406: 0.24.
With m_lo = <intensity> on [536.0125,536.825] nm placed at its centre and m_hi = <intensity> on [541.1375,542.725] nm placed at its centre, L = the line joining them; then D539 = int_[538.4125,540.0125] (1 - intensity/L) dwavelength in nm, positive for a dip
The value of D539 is 0.14 nm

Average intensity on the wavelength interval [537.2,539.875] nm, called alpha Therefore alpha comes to 10.4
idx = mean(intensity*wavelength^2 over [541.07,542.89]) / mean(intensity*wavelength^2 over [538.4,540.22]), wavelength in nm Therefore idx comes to 1.13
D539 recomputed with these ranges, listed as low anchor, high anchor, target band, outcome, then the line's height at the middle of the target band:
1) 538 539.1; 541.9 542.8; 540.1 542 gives 0.092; 11.4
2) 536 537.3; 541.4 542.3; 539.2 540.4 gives 0.094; 11.5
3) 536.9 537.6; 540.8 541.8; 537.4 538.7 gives -0.063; 10.1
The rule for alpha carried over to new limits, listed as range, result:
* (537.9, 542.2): 10.7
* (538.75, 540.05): 10.4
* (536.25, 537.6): 10.6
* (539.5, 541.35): 10.1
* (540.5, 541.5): 10.1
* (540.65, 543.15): 11.2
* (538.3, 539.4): 10.7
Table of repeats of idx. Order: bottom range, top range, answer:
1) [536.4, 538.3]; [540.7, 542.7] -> 1.10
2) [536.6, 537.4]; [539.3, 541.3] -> 1.01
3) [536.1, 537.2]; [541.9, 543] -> 1.09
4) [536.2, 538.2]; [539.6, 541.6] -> 0.98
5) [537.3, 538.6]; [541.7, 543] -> 1.13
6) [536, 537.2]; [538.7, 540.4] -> 1.02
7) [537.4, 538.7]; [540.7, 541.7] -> 1.04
